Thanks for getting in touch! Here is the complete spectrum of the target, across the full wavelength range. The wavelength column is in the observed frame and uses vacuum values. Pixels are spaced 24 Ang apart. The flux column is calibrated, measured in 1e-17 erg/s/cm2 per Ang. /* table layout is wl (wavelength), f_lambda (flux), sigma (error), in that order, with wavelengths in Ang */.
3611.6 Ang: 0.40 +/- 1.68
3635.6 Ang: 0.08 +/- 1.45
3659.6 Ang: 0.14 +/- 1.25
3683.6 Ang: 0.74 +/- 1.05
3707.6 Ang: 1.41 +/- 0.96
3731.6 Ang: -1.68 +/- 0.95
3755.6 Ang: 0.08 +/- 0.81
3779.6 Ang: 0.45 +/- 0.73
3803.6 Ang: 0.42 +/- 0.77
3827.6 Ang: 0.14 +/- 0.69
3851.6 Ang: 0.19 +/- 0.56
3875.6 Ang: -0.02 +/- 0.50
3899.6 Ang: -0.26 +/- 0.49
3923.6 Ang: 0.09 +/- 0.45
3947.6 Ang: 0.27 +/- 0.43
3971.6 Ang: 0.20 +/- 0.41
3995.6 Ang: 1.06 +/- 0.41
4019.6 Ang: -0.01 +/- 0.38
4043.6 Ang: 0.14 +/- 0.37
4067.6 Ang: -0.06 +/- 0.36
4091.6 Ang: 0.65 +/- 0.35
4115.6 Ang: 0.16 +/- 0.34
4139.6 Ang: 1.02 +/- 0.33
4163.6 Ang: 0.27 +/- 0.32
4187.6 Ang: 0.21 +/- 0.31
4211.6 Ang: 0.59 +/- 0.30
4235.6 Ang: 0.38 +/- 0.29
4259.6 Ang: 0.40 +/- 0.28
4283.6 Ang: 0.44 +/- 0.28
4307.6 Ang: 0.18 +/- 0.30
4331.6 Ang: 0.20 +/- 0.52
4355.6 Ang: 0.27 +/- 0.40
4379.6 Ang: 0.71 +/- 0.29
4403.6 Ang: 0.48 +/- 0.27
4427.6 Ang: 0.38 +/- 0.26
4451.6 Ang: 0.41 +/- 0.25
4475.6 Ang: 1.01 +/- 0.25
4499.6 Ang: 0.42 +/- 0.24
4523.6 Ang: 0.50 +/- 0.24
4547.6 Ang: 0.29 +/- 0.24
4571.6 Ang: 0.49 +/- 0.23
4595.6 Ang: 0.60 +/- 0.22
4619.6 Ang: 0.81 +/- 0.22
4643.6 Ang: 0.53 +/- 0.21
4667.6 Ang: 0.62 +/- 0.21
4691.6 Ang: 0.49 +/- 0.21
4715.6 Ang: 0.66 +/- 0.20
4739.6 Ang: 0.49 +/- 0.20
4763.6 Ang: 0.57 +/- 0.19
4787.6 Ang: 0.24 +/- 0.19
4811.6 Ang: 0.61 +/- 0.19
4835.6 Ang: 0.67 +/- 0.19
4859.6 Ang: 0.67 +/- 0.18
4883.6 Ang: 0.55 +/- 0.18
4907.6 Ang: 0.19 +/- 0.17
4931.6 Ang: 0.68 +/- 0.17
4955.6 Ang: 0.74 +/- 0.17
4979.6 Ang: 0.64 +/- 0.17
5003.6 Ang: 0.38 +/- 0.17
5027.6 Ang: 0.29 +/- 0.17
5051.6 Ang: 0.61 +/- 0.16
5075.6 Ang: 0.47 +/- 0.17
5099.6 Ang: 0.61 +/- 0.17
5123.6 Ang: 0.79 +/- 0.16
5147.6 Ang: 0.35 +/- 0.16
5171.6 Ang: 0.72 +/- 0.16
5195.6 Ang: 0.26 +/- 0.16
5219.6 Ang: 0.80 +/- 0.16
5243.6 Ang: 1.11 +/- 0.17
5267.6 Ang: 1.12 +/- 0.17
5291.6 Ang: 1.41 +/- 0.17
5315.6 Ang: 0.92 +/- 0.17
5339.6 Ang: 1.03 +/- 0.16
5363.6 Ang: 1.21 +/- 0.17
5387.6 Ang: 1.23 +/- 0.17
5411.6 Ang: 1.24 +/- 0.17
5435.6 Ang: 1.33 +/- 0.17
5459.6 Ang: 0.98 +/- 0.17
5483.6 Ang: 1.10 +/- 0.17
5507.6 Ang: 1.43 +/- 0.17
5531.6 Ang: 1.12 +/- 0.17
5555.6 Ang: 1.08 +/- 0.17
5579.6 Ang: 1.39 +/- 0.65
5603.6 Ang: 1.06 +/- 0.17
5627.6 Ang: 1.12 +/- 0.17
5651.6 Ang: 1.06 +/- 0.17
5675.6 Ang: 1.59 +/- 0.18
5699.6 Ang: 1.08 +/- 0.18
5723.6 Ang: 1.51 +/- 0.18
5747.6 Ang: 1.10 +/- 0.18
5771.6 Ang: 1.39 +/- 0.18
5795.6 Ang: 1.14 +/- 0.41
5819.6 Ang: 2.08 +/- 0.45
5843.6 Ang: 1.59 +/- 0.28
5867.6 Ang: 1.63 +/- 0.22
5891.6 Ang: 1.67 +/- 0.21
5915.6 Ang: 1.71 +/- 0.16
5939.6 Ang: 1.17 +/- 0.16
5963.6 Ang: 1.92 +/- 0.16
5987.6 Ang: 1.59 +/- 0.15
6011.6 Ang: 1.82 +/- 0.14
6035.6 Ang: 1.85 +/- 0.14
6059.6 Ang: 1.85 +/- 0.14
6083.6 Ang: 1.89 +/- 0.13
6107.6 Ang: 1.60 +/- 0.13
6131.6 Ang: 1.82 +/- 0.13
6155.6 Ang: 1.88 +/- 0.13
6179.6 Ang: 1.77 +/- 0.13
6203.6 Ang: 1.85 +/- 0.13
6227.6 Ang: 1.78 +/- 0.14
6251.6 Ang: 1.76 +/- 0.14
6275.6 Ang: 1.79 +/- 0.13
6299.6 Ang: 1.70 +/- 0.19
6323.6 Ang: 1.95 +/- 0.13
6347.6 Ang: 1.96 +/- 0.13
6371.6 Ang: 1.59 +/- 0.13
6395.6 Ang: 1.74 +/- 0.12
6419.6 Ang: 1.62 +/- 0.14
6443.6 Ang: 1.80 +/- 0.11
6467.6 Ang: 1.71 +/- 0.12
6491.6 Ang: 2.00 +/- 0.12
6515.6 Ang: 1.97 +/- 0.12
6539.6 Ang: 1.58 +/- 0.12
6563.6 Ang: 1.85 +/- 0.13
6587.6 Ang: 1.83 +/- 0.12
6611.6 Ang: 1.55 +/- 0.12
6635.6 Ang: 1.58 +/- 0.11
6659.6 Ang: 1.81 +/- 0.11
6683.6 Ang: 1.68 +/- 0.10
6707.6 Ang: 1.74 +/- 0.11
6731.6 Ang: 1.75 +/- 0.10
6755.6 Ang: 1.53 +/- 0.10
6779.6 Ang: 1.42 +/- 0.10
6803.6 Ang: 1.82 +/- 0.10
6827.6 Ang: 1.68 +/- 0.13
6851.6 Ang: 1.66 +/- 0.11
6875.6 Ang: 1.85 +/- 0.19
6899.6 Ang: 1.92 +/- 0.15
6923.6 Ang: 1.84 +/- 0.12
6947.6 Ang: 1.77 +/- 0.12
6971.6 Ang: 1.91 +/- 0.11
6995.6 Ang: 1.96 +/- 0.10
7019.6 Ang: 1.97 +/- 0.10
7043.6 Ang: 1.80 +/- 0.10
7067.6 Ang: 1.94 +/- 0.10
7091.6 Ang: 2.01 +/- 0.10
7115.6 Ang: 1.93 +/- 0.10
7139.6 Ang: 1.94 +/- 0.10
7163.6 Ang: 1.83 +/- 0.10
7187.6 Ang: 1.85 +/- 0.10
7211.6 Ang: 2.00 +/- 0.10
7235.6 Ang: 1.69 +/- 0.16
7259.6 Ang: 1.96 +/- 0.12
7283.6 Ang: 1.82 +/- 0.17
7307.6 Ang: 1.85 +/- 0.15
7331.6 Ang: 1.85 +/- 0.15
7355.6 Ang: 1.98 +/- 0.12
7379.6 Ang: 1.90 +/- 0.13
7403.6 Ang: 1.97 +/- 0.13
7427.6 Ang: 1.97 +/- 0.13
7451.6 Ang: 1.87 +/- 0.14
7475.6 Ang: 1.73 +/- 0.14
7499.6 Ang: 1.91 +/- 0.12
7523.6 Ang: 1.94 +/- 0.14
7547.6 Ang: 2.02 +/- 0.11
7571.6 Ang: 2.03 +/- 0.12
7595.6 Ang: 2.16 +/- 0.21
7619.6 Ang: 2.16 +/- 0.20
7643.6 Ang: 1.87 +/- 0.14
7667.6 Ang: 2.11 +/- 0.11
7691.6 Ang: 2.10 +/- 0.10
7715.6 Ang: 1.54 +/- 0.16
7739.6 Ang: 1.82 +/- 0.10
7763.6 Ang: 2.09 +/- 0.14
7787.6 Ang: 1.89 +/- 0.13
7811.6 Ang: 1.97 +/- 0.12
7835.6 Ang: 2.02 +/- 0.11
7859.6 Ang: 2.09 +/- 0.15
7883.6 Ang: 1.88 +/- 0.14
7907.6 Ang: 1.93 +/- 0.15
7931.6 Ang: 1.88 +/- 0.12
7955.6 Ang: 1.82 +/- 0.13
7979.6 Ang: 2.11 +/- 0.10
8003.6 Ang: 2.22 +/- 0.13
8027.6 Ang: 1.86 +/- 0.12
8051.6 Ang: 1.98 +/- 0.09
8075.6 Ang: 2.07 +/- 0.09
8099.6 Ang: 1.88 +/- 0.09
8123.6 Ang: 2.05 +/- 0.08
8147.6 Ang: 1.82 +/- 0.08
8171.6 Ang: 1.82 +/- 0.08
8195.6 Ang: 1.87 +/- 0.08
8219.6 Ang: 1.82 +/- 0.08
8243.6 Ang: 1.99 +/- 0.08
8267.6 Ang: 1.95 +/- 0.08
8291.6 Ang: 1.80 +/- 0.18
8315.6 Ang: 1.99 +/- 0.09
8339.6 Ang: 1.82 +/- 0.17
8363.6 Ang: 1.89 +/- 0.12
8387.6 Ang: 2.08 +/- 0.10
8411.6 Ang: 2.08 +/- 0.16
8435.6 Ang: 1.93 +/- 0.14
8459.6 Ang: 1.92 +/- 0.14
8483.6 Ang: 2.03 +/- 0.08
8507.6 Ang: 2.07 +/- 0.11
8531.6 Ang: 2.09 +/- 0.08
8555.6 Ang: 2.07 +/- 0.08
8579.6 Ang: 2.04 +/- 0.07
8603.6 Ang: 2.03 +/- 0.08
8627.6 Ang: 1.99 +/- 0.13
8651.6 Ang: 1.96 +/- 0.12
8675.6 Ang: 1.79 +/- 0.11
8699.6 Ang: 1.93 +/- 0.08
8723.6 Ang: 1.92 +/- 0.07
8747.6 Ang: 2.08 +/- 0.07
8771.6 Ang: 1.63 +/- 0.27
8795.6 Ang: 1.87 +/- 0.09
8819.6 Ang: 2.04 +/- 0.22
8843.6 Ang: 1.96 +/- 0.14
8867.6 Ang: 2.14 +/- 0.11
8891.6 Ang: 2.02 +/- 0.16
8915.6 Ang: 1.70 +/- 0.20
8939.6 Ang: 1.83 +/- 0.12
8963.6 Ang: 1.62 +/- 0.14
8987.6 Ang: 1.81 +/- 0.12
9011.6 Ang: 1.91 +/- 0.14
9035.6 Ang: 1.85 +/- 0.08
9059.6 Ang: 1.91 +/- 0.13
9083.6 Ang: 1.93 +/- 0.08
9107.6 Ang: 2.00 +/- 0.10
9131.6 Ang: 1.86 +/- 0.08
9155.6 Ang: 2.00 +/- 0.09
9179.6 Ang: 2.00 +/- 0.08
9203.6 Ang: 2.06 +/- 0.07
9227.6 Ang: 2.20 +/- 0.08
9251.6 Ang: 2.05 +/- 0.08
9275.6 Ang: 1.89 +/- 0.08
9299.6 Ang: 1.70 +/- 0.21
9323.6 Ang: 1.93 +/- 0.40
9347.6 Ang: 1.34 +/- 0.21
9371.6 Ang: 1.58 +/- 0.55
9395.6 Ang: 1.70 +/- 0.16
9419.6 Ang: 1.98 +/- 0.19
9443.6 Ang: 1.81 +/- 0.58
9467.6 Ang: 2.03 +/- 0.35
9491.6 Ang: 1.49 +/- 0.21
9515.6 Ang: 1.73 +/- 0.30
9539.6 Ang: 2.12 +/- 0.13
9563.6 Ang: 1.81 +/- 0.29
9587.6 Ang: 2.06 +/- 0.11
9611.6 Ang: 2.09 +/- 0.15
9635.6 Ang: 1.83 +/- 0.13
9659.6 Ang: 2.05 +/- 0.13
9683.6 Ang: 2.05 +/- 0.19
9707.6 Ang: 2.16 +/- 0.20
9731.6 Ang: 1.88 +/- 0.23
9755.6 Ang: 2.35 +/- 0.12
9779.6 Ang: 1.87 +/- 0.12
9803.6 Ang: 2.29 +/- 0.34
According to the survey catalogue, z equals 0.31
